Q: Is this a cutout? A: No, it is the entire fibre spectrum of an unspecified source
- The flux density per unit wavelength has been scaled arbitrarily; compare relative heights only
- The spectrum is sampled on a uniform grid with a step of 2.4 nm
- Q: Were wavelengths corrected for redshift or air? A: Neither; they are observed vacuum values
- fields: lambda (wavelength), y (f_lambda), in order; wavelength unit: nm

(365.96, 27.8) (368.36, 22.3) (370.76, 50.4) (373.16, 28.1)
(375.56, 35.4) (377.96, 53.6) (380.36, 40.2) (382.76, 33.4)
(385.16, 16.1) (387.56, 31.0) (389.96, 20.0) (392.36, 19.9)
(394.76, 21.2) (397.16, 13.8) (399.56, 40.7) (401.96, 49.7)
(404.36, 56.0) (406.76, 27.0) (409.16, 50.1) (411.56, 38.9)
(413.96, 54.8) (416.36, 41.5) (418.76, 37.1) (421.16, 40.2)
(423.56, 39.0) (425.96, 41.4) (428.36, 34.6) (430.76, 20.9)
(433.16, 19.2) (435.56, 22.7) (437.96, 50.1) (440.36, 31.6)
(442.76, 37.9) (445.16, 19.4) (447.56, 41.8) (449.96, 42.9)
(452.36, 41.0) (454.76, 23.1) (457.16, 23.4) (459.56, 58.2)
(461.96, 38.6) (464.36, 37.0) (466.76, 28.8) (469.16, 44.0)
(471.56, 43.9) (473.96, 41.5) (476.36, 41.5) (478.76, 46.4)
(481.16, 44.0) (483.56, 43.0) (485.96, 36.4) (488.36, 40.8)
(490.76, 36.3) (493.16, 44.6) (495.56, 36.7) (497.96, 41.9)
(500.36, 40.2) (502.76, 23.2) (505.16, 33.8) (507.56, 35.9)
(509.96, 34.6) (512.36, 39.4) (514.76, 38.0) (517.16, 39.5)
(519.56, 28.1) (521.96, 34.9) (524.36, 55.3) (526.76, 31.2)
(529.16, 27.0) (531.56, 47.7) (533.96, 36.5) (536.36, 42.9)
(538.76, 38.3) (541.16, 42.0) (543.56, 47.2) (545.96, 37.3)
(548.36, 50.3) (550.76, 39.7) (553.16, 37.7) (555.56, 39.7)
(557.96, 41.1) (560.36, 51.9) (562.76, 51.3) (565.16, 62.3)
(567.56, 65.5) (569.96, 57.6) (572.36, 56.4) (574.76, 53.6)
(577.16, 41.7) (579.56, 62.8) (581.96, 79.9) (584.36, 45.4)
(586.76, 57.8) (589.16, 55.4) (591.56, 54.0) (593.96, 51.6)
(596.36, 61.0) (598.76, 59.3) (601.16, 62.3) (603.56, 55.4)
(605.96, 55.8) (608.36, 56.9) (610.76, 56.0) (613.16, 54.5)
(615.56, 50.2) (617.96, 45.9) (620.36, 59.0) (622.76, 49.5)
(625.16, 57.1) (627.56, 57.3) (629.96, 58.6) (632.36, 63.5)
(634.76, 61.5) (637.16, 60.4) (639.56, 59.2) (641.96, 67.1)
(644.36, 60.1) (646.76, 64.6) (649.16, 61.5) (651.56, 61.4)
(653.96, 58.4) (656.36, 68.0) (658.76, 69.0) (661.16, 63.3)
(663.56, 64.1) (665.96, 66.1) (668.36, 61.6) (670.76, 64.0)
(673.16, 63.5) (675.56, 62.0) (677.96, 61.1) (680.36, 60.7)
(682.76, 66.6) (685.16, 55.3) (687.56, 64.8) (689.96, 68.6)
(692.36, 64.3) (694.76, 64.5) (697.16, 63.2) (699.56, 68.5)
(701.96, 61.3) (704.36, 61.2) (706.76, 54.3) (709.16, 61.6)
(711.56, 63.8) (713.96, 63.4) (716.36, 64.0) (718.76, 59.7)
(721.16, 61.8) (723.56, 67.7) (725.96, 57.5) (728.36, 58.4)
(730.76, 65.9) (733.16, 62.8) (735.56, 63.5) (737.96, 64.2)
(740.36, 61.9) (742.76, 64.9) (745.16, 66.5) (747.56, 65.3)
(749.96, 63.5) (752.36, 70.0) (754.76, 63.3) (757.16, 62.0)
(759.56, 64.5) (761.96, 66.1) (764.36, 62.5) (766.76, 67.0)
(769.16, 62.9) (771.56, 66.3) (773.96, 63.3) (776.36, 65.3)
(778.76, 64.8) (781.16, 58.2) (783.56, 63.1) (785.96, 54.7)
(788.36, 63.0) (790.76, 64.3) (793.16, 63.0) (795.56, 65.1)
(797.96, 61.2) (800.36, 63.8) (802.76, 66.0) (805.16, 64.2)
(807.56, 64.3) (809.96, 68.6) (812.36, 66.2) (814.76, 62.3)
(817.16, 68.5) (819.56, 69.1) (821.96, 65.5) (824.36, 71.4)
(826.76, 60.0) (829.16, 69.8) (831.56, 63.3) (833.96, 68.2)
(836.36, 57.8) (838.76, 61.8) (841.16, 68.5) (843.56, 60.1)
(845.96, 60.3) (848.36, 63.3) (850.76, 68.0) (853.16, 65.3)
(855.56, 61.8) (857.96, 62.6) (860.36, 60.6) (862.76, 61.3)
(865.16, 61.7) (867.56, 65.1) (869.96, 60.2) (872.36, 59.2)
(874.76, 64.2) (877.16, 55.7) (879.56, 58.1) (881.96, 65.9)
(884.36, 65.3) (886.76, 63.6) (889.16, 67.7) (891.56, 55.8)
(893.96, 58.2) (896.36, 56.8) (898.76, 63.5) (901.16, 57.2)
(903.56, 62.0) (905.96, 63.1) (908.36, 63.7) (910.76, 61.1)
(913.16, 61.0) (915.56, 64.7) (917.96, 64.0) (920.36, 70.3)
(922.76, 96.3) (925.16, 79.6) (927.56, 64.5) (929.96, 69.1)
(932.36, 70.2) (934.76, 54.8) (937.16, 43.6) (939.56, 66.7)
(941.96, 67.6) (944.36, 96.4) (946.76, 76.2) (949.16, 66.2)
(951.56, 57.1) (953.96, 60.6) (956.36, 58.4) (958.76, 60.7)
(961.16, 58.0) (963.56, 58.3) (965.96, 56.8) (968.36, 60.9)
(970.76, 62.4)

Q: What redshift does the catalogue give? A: 0.40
